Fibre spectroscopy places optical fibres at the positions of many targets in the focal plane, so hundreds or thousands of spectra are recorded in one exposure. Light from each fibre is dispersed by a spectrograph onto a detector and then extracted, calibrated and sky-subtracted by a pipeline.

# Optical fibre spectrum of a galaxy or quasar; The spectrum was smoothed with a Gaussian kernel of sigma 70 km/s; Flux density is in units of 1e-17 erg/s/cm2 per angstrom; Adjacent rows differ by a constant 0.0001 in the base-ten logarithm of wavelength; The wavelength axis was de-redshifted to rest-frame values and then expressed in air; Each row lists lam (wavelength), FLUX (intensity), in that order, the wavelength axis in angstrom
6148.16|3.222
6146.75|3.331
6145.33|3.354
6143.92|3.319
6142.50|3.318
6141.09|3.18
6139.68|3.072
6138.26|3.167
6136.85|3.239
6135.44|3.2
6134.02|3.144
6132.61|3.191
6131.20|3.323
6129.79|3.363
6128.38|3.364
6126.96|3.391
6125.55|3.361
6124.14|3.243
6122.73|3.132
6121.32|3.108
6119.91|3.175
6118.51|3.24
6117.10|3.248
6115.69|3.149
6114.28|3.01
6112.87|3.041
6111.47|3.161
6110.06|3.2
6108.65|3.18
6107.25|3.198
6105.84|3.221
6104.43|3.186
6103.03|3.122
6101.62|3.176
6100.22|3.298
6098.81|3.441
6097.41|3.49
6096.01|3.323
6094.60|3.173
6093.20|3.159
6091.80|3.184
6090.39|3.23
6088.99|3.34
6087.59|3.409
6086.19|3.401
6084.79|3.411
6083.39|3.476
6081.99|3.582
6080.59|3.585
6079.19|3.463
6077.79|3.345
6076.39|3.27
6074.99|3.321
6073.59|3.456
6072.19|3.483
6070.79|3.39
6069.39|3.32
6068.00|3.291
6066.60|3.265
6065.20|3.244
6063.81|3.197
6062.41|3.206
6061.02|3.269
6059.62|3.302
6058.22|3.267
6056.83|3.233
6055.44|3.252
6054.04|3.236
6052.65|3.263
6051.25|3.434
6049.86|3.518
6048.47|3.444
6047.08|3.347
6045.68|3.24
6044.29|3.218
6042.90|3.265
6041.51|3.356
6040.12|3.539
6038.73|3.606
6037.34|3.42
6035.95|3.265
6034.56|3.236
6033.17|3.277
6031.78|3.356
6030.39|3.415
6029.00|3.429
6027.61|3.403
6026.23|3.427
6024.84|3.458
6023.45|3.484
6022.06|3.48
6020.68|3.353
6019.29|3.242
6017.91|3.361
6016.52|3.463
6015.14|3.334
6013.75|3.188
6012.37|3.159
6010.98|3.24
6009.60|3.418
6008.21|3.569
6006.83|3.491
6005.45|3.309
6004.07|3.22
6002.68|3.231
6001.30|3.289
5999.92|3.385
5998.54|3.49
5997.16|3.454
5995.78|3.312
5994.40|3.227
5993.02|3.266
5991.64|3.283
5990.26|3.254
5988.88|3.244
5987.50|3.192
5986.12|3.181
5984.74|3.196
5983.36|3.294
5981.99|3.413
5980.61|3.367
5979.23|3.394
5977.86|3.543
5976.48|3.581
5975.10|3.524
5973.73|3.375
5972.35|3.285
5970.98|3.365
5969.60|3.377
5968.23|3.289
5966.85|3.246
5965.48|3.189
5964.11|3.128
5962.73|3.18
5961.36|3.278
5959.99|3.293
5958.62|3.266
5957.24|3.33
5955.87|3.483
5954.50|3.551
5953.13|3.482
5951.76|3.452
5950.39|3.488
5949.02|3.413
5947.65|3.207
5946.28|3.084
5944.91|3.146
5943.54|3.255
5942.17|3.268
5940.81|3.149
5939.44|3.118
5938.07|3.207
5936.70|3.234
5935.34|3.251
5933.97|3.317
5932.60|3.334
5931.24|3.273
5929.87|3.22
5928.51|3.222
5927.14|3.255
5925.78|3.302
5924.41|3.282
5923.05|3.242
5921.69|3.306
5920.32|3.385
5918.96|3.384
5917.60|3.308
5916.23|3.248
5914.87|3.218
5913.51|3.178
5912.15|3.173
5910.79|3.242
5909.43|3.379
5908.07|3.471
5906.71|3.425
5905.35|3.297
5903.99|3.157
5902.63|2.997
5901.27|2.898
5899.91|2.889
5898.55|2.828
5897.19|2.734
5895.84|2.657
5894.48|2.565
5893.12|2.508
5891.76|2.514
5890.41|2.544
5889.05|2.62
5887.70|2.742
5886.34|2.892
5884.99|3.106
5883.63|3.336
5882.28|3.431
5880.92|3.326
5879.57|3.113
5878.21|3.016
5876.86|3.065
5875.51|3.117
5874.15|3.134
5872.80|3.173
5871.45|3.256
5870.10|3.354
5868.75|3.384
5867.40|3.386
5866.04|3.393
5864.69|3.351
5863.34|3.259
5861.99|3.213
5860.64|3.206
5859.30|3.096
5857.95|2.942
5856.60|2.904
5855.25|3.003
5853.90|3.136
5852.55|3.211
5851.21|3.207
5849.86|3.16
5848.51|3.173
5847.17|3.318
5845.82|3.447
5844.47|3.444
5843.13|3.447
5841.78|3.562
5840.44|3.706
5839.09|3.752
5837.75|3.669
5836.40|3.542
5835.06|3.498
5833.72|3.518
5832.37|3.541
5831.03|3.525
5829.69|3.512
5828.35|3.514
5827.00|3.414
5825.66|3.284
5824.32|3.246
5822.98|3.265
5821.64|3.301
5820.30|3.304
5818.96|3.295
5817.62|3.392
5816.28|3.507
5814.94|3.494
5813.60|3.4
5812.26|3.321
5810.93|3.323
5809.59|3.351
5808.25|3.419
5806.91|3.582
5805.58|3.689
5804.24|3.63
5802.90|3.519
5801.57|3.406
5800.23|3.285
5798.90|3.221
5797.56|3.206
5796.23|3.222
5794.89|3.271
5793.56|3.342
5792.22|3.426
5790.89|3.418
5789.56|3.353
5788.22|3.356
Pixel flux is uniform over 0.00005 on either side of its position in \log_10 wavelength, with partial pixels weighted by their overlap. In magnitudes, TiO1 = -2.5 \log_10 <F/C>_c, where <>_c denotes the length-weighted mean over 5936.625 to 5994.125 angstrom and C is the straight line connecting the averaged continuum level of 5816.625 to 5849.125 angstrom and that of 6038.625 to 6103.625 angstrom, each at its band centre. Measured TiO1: 0.03 mag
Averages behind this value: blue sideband 3.45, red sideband 3.33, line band 3.31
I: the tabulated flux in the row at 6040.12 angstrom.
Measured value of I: 3.539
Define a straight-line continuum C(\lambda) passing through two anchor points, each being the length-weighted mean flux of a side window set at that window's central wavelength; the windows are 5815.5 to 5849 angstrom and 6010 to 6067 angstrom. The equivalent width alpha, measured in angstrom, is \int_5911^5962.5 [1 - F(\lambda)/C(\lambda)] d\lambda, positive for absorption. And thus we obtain 1.6 angstrom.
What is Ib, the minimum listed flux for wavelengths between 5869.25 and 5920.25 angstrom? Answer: 2.508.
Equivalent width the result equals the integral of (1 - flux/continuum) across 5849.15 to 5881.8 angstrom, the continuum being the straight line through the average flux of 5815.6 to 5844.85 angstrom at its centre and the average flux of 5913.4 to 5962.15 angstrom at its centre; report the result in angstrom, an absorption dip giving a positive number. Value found 2.1 angstrom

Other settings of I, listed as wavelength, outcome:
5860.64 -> 3.206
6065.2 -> 3.244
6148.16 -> 3.222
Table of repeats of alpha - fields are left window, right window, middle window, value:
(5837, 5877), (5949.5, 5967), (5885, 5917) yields 3.3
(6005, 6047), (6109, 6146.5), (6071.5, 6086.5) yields -0.7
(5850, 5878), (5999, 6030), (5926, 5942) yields 0.2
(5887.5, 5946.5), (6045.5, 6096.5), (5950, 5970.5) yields -1.0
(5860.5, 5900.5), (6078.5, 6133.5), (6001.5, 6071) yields -3.0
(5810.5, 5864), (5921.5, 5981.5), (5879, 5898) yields 2.7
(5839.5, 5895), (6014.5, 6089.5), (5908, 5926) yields -0.5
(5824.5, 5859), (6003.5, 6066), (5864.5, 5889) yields 1.4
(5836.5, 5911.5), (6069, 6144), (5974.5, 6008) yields -1.3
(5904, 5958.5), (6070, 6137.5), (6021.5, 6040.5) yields -0.7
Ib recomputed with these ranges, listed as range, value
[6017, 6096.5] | 3.159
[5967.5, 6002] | 3.181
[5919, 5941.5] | 3.118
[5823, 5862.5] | 2.904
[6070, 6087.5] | 3.27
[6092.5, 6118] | 3.01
